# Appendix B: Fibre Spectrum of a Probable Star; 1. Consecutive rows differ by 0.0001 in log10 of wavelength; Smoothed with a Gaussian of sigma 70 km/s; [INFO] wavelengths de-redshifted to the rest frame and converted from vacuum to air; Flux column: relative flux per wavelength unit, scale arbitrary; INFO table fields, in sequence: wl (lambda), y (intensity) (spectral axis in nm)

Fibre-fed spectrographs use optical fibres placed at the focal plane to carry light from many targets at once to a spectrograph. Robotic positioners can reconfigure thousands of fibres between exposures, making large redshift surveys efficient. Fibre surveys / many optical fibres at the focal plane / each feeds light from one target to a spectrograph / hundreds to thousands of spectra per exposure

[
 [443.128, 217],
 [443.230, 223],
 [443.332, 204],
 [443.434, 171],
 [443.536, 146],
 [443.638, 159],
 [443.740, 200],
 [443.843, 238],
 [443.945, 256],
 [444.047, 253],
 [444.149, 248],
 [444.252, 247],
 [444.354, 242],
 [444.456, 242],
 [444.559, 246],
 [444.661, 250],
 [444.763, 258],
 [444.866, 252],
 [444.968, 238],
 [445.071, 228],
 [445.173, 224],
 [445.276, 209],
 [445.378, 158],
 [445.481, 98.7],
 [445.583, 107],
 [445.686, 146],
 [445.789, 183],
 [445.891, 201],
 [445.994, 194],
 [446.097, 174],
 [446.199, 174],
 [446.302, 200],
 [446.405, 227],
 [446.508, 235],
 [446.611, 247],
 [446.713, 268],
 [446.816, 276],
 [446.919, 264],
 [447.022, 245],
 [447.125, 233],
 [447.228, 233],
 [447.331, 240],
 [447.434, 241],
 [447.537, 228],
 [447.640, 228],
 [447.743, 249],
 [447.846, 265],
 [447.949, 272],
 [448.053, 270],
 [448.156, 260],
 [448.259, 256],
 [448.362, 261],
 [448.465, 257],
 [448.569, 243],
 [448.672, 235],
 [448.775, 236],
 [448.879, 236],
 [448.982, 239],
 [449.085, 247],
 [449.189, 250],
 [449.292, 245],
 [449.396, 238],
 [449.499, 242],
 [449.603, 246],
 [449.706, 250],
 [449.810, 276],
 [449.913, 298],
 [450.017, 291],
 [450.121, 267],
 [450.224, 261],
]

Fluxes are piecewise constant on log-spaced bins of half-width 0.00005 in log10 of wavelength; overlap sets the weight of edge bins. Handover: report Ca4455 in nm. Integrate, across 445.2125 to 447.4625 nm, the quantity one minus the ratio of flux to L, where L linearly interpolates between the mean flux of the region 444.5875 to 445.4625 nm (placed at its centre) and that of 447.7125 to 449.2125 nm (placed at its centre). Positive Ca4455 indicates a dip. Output 0.27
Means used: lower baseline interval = 223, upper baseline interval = 252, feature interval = 207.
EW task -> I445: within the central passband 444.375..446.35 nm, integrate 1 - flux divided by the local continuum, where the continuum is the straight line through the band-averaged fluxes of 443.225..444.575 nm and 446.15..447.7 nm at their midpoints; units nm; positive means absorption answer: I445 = 0.23 nm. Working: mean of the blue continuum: 219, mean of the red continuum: 236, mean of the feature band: 200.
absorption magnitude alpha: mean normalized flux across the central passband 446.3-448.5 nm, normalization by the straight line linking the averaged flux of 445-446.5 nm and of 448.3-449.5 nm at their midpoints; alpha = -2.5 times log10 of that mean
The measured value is -0.162 mag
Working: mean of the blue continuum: 183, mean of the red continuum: 244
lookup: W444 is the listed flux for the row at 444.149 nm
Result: 248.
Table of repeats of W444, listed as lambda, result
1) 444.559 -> 246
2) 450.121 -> 267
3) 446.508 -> 235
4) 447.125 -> 233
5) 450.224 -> 261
